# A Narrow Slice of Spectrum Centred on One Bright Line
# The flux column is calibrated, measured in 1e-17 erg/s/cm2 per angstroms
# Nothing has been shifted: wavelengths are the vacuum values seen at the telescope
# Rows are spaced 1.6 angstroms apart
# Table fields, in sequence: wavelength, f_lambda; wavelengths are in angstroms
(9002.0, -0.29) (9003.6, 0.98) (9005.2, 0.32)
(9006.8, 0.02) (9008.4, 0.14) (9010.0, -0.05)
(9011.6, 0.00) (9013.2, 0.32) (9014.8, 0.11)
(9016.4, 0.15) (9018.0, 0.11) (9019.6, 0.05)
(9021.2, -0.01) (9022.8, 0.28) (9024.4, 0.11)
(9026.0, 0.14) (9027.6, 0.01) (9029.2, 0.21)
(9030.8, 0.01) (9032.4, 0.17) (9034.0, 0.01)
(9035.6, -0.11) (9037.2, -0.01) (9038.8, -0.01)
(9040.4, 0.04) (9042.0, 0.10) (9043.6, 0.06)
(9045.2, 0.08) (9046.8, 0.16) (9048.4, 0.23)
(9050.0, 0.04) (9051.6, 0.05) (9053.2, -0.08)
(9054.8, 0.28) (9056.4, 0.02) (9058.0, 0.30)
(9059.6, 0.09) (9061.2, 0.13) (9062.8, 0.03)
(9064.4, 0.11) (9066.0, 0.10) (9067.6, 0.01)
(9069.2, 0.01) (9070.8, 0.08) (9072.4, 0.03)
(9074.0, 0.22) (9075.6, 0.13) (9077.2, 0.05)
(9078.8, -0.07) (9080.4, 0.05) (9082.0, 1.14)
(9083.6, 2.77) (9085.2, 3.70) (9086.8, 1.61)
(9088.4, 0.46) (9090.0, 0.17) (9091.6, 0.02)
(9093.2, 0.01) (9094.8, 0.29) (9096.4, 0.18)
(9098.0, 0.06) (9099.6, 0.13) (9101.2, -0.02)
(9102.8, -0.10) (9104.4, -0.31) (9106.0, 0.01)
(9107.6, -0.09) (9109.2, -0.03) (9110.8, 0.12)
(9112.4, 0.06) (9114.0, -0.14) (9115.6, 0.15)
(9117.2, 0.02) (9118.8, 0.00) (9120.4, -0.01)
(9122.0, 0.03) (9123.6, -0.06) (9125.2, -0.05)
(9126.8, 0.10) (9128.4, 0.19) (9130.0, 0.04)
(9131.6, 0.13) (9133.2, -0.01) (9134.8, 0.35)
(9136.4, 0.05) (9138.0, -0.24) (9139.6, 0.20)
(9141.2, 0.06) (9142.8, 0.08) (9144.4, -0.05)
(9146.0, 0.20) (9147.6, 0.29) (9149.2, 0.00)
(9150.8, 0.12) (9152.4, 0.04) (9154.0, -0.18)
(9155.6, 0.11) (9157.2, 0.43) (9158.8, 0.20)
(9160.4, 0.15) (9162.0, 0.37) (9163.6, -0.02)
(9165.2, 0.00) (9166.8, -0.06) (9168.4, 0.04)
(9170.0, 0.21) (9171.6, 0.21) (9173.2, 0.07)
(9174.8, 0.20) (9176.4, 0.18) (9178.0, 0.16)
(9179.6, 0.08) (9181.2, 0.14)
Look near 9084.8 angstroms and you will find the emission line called [O III] 5007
